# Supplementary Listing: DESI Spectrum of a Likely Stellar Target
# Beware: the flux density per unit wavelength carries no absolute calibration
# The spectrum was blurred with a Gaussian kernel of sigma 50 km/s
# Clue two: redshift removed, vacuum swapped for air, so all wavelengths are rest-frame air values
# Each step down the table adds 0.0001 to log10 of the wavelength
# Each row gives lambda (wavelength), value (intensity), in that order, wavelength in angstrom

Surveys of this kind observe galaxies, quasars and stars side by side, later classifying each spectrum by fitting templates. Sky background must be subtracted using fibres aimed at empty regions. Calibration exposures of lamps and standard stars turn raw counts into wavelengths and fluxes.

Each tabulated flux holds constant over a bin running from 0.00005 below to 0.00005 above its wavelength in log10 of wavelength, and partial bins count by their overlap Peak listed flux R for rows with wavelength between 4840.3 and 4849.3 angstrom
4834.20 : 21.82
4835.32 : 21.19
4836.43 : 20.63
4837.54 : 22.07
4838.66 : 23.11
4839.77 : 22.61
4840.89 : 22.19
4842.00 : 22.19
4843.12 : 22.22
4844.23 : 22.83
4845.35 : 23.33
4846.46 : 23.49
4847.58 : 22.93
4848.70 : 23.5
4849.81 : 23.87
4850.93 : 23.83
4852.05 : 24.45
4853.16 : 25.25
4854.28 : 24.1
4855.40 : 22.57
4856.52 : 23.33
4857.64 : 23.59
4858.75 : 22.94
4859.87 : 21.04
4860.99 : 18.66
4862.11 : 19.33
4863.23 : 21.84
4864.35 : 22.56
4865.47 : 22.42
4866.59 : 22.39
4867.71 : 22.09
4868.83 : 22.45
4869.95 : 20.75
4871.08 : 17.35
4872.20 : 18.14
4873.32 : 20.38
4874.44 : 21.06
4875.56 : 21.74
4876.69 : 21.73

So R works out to 23.5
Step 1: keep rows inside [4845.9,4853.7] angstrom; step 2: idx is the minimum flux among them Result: 22.93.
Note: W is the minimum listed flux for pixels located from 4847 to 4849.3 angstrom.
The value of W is 22.93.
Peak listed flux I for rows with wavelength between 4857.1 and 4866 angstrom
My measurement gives 23.59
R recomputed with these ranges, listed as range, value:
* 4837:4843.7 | 23.11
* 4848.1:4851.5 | 23.87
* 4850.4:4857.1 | 25.25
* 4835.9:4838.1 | 22.07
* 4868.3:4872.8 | 22.45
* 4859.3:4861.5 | 21.04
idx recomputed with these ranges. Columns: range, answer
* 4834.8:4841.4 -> 20.63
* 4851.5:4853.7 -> 24.45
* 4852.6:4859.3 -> 22.57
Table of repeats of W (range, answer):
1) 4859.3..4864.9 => 18.66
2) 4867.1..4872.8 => 17.35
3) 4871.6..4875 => 18.14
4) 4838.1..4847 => 22.19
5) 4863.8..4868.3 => 22.09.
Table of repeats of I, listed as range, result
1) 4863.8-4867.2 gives 22.56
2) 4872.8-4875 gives 21.06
